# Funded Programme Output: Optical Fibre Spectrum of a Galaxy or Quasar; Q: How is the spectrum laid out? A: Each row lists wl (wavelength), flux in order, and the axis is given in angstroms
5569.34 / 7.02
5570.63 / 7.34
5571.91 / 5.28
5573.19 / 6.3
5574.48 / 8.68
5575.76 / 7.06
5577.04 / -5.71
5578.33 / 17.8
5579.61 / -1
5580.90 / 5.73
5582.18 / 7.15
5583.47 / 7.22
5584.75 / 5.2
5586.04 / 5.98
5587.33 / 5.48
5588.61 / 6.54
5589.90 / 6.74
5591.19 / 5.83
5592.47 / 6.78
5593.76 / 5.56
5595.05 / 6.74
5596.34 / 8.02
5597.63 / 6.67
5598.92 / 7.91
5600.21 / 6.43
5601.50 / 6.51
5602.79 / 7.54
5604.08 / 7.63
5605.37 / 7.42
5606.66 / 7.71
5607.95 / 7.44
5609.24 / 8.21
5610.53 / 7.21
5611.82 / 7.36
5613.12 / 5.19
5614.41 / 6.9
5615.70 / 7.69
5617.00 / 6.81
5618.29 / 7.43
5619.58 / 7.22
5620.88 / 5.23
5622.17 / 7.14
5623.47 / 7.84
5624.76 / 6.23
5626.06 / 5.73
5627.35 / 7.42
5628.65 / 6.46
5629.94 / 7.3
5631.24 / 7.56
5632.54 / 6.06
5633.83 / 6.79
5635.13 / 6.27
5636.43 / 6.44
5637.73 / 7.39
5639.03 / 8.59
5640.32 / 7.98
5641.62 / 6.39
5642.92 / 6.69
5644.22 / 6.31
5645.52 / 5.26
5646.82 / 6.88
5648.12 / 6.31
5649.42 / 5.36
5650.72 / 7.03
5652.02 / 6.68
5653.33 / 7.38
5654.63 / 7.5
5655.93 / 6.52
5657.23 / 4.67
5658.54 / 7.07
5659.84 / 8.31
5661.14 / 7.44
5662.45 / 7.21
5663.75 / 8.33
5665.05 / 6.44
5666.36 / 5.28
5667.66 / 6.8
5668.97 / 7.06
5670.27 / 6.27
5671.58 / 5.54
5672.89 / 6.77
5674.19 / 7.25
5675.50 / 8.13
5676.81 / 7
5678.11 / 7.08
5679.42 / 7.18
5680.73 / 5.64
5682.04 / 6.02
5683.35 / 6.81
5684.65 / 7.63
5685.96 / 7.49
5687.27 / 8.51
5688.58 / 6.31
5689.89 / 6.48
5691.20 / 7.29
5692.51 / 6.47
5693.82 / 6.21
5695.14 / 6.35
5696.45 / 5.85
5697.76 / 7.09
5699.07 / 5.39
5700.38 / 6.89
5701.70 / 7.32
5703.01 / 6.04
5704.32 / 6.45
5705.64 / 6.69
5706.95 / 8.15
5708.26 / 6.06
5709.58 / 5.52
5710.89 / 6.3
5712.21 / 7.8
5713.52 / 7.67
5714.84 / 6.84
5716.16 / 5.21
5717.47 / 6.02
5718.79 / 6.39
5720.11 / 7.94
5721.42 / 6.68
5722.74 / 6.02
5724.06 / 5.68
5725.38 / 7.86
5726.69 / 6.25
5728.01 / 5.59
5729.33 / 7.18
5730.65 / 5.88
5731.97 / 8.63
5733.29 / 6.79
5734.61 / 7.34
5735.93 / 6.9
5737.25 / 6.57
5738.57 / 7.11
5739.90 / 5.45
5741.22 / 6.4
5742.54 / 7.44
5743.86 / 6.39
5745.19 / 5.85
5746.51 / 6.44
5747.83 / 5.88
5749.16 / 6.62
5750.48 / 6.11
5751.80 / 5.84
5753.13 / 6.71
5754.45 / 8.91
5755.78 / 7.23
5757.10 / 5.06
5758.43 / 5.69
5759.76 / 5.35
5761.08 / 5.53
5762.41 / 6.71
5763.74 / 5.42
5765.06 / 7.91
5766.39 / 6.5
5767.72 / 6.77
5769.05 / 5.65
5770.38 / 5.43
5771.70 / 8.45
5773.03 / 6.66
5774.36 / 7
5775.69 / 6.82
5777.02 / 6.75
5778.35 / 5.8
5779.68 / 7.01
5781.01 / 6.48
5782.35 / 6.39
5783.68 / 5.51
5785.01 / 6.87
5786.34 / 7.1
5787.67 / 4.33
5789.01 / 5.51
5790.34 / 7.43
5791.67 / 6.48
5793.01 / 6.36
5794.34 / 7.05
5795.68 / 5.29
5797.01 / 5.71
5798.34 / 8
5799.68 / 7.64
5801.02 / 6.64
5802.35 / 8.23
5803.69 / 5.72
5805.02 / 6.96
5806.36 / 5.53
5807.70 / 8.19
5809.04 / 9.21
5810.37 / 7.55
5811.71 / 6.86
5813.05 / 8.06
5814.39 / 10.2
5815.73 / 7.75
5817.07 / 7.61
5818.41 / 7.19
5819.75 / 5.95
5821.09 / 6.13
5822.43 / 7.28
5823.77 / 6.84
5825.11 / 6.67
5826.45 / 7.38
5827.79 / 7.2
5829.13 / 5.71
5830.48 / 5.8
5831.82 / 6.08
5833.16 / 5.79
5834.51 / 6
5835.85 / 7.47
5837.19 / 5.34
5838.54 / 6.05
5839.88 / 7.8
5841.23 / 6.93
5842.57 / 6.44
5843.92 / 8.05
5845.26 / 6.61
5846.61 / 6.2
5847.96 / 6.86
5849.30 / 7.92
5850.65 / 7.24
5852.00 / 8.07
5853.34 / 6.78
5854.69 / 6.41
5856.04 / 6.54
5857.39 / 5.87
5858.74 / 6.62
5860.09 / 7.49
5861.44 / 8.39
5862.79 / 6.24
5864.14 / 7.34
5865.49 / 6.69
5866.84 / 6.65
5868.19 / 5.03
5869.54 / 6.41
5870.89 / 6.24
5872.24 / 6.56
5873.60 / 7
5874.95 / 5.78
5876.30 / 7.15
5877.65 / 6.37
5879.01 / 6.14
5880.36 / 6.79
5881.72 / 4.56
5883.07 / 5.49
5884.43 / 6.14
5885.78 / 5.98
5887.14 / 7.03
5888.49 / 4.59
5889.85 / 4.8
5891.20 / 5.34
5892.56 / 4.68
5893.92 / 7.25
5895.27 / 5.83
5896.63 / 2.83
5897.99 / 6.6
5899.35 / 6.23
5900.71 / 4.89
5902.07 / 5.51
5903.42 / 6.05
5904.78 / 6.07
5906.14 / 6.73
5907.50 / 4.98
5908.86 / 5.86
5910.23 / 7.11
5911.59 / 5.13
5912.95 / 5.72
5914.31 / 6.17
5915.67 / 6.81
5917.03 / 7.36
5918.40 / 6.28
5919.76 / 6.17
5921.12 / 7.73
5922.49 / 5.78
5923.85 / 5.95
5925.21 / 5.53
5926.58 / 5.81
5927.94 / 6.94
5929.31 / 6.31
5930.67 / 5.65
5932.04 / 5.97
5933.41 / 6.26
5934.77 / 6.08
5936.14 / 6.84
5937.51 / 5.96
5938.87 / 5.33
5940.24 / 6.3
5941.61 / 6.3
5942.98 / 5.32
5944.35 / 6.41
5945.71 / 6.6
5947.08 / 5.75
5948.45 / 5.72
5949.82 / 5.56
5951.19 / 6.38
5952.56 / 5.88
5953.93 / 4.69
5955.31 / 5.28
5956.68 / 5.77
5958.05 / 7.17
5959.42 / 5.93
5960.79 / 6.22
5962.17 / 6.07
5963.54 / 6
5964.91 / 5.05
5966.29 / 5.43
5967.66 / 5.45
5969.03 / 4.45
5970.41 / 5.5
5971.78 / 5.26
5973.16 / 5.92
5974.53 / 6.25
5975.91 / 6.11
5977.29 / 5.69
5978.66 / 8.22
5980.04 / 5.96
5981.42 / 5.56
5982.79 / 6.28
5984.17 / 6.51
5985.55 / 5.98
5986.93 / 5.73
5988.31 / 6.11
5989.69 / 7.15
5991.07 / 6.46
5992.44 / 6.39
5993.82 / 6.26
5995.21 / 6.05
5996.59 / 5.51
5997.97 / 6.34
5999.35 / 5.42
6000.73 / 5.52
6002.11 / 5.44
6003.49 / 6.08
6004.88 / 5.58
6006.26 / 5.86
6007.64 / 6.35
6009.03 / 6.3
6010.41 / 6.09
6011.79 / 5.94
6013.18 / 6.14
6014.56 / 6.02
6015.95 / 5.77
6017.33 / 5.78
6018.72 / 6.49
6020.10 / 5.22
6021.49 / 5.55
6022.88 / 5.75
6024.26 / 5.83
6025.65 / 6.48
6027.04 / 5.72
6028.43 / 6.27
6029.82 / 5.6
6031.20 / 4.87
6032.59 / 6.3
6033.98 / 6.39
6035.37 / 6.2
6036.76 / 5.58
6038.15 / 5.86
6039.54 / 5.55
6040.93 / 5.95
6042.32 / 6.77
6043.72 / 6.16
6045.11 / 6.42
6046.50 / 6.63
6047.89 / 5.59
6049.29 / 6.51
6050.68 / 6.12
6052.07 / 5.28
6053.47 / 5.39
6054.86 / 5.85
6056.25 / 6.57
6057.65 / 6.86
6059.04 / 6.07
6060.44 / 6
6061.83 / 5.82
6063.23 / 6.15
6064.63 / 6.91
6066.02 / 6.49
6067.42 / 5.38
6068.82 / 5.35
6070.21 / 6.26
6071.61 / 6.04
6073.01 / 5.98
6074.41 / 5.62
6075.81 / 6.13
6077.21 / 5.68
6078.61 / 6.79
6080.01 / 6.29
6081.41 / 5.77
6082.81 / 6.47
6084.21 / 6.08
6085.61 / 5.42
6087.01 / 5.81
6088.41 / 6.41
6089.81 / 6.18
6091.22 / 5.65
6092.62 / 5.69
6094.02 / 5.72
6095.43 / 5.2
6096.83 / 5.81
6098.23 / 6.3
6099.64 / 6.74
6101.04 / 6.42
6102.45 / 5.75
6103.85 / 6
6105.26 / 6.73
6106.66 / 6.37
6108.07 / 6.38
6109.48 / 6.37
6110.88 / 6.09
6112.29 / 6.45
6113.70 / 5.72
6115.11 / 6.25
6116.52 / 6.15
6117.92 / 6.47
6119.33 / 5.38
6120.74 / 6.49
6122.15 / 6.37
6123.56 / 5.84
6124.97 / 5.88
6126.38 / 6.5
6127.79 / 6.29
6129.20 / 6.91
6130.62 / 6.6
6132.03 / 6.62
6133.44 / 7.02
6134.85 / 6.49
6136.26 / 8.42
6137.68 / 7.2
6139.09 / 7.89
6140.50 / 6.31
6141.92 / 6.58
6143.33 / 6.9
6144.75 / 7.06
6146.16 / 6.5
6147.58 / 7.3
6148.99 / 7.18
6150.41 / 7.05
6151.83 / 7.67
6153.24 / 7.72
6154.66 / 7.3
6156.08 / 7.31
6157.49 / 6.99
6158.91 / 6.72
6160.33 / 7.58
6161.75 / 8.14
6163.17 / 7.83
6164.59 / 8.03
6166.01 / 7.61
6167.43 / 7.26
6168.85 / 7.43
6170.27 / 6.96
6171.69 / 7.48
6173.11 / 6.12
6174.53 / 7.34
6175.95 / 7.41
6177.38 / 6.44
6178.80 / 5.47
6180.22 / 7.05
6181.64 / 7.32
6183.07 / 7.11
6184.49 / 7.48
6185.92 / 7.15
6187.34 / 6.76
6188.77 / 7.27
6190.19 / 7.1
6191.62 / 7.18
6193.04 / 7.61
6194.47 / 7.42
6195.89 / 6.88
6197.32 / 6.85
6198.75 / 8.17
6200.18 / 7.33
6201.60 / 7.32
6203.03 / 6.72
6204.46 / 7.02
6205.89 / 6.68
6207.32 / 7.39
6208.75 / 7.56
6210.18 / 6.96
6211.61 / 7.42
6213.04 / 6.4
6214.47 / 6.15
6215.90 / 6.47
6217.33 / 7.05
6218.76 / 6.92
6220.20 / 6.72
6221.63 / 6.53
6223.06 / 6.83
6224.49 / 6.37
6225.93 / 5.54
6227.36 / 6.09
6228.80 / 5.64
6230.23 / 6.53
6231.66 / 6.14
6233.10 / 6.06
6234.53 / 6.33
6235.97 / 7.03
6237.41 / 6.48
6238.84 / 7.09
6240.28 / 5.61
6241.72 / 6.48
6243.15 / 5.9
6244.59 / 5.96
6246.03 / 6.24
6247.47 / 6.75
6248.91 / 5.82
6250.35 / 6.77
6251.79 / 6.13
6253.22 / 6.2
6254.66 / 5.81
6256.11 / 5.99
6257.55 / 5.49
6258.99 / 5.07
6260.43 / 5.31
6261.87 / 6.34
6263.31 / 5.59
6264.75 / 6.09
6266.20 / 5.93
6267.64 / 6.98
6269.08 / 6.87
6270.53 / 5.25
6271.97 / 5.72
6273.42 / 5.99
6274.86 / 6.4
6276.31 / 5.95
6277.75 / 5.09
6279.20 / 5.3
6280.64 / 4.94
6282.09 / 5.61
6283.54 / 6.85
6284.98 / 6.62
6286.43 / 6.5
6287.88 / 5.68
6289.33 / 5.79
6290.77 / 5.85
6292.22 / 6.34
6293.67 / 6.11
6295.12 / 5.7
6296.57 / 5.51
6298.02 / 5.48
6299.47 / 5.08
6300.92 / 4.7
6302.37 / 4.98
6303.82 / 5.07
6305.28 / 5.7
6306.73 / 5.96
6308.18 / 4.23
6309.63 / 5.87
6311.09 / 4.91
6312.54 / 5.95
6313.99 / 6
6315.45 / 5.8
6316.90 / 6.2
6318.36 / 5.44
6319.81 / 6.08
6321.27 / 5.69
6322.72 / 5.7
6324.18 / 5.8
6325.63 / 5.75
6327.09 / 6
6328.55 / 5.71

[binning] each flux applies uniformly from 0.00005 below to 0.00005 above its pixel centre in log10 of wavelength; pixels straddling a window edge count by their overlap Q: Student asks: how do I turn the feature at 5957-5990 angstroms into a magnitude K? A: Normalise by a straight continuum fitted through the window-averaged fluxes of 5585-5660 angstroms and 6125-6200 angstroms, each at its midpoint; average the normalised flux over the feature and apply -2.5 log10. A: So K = 0.172 mag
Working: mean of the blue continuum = 6.8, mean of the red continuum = 7.12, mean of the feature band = 5.98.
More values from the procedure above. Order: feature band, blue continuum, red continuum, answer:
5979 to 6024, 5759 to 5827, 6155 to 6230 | 0.151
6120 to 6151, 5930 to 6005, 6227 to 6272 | -0.125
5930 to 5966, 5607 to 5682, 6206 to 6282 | 0.103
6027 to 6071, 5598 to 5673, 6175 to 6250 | 0.126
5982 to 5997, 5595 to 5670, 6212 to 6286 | 0.042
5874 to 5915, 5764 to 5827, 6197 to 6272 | 0.166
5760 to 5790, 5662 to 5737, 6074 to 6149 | 0.046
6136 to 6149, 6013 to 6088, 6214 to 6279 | -0.167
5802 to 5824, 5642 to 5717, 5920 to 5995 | -0.156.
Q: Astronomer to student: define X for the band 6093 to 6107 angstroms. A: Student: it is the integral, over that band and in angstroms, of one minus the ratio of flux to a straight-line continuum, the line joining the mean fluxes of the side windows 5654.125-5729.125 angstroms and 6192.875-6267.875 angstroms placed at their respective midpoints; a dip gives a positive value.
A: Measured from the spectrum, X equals 1.0 angstroms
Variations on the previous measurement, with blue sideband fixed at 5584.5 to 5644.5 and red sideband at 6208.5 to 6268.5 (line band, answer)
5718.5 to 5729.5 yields 0.26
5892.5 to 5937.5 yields 3.68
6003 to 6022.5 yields 1.70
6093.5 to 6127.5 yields 1.42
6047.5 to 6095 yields 3.24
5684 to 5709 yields 0.08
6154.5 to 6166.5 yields -2.15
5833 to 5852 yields -0.52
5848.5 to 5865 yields -1.06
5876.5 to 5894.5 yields 2.20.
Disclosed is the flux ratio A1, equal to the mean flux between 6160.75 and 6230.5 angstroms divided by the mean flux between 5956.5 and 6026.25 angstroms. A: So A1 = 1.2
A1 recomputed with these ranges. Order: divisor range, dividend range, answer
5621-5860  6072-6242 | 0.99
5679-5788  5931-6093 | 0.91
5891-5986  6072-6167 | 1.10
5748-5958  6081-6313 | 1.00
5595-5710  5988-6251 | 0.94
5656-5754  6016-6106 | 0.90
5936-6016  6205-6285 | 1.05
